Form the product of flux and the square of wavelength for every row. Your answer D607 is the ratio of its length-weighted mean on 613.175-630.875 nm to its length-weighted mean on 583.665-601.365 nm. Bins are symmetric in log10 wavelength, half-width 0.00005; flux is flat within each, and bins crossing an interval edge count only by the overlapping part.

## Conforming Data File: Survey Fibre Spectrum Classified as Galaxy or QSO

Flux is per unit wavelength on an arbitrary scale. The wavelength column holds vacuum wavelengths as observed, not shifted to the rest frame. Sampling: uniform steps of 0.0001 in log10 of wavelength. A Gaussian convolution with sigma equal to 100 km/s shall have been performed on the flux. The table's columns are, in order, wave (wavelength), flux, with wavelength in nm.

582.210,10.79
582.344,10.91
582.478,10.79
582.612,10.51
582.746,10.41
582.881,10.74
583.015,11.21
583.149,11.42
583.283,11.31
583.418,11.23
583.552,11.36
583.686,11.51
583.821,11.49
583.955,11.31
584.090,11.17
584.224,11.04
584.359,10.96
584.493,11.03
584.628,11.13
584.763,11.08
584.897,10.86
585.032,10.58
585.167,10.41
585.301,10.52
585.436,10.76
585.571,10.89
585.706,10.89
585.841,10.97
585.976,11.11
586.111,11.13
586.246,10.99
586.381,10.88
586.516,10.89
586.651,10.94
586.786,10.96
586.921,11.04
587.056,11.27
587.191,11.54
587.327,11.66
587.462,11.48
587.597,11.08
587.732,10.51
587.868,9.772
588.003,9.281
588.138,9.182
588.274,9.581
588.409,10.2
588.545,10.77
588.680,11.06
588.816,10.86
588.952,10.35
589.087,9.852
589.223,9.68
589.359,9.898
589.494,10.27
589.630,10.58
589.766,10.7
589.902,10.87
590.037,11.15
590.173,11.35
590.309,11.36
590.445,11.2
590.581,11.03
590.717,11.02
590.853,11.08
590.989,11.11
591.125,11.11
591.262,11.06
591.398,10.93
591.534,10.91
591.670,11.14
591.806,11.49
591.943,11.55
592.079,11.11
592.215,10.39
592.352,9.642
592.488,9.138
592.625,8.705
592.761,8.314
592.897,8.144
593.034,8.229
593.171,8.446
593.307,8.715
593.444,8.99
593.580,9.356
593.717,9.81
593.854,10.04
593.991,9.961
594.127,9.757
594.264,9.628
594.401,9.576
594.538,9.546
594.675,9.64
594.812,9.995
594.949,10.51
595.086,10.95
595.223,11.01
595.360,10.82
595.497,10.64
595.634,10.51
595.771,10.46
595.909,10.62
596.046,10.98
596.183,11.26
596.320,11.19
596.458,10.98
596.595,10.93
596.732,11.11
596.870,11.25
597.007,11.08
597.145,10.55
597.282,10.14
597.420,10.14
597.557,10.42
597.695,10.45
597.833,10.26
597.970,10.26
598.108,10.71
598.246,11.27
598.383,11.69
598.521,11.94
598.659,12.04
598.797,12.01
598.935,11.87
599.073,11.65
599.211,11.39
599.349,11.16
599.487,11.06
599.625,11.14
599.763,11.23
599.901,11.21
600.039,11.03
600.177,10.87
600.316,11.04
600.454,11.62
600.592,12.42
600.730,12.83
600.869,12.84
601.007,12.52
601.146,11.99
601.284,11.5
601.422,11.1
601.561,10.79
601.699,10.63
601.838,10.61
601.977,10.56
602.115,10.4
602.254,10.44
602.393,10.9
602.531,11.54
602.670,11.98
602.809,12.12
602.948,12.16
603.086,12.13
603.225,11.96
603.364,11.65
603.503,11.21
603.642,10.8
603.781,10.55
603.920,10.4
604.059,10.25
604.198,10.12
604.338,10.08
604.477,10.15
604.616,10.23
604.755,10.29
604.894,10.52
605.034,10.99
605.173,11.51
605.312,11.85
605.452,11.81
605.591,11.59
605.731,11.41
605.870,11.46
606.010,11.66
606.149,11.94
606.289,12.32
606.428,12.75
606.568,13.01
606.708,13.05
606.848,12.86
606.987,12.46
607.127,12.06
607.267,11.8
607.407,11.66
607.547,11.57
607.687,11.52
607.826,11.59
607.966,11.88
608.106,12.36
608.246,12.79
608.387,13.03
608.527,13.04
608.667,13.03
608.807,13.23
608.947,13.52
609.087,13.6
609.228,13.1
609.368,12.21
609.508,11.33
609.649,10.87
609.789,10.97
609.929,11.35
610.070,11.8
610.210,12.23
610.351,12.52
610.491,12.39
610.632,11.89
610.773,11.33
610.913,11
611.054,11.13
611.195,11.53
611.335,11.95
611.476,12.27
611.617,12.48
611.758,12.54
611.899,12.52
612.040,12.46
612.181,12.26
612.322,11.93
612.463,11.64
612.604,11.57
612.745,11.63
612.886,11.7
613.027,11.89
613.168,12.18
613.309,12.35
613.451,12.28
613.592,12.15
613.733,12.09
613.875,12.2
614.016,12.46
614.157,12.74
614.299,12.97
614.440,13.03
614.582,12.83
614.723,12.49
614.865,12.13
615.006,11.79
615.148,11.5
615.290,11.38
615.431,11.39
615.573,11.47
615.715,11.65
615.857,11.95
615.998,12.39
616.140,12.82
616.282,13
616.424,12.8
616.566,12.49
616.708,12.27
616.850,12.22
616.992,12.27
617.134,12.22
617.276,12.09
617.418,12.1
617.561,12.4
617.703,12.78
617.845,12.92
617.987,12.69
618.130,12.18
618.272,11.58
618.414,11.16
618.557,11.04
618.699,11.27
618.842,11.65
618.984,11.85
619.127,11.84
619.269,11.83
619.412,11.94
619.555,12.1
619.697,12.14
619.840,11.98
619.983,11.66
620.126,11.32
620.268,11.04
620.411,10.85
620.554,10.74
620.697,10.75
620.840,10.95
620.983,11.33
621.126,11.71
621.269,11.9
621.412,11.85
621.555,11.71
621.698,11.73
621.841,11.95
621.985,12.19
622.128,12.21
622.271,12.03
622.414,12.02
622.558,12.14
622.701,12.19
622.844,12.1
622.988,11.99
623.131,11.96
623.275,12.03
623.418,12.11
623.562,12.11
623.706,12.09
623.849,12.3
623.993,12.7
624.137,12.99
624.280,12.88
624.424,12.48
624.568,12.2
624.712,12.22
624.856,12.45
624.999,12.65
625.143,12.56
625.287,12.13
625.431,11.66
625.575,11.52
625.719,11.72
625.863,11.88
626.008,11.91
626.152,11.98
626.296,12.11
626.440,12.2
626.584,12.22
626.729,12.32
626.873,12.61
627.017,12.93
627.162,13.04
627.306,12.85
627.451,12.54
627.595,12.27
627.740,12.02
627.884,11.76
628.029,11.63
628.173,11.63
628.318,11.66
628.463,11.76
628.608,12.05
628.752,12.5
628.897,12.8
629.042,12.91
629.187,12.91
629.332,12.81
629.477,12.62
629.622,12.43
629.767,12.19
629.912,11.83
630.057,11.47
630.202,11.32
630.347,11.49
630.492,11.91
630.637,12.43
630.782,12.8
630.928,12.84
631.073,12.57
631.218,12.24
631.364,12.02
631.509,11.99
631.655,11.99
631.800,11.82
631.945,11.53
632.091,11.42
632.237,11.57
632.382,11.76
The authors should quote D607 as 1.24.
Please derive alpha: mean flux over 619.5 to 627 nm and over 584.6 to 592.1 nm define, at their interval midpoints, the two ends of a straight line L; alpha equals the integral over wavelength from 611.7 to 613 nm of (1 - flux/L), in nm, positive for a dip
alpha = -0.05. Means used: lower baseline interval 10.8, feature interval 12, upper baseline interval 12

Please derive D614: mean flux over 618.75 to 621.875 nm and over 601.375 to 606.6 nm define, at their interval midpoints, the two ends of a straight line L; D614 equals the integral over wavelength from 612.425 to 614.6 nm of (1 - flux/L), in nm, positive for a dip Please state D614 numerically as -0.154 nm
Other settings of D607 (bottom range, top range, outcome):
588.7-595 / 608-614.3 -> 1.28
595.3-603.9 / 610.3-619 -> 1.13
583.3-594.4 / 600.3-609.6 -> 1.17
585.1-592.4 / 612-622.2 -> 1.22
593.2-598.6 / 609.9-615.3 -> 1.22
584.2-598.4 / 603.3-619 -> 1.21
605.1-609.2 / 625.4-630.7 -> 1.06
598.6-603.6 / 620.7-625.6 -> 1.13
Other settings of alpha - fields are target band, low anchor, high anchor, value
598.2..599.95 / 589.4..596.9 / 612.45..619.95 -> -0.11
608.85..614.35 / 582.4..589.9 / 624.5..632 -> -0.21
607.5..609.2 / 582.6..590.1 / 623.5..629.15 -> -0.15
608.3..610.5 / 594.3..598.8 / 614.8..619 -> -0.16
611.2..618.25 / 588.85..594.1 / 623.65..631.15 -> -0.41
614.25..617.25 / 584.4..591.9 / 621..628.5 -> -0.11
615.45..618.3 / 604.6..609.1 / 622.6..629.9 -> -0.03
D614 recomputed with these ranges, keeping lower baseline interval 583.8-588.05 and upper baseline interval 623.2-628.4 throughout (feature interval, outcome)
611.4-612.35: -0.048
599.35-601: -0.029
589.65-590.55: -0.001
